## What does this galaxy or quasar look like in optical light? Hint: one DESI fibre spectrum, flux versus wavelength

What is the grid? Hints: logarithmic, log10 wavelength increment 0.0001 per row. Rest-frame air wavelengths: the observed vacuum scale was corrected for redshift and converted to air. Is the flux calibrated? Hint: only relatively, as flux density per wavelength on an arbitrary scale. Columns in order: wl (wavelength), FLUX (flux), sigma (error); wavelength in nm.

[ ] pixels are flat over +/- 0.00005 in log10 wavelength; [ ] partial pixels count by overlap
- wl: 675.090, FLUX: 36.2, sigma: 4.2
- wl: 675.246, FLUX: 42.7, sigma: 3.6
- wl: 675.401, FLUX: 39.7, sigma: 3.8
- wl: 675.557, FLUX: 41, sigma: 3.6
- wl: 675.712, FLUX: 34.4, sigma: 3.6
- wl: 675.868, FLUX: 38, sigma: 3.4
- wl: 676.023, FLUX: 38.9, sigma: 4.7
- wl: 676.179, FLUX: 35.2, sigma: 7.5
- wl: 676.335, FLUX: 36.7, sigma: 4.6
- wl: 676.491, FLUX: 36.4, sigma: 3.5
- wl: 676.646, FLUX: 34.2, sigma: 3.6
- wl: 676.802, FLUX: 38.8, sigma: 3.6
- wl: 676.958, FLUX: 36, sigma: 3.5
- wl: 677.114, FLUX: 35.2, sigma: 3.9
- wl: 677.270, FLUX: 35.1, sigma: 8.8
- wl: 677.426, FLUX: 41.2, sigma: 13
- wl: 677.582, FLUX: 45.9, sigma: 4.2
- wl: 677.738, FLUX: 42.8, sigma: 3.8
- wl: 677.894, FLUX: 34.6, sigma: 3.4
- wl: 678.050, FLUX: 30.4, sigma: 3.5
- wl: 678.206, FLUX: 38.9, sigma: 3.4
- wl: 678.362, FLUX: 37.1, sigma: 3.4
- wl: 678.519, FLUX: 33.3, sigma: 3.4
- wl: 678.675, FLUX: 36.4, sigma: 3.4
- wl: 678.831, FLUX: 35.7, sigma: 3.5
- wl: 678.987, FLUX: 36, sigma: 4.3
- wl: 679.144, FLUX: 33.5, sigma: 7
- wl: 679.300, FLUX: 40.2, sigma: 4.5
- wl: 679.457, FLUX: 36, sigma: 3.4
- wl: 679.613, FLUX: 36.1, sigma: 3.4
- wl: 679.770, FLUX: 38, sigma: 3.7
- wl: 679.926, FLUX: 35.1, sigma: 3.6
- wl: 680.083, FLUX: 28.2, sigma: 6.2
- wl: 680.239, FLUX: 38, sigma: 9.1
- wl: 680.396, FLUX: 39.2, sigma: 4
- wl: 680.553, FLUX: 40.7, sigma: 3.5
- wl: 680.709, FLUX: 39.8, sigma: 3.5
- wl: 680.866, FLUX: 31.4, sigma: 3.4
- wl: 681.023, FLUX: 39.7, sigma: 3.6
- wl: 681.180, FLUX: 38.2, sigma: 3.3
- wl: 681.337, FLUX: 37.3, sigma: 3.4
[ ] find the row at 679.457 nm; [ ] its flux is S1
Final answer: 36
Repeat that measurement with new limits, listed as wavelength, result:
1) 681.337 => 37.3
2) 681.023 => 39.7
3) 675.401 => 39.7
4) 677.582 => 45.9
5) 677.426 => 41.2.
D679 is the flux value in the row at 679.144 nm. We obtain 33.5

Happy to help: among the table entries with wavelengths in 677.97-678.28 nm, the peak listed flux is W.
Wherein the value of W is 38.9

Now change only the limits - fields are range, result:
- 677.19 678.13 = 45.9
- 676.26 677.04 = 38.8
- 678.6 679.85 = 40.2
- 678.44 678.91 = 36.4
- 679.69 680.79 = 40.7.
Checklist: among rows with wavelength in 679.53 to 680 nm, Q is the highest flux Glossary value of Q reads 38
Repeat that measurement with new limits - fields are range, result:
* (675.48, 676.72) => 41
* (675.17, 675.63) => 42.7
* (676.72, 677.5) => 41.2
